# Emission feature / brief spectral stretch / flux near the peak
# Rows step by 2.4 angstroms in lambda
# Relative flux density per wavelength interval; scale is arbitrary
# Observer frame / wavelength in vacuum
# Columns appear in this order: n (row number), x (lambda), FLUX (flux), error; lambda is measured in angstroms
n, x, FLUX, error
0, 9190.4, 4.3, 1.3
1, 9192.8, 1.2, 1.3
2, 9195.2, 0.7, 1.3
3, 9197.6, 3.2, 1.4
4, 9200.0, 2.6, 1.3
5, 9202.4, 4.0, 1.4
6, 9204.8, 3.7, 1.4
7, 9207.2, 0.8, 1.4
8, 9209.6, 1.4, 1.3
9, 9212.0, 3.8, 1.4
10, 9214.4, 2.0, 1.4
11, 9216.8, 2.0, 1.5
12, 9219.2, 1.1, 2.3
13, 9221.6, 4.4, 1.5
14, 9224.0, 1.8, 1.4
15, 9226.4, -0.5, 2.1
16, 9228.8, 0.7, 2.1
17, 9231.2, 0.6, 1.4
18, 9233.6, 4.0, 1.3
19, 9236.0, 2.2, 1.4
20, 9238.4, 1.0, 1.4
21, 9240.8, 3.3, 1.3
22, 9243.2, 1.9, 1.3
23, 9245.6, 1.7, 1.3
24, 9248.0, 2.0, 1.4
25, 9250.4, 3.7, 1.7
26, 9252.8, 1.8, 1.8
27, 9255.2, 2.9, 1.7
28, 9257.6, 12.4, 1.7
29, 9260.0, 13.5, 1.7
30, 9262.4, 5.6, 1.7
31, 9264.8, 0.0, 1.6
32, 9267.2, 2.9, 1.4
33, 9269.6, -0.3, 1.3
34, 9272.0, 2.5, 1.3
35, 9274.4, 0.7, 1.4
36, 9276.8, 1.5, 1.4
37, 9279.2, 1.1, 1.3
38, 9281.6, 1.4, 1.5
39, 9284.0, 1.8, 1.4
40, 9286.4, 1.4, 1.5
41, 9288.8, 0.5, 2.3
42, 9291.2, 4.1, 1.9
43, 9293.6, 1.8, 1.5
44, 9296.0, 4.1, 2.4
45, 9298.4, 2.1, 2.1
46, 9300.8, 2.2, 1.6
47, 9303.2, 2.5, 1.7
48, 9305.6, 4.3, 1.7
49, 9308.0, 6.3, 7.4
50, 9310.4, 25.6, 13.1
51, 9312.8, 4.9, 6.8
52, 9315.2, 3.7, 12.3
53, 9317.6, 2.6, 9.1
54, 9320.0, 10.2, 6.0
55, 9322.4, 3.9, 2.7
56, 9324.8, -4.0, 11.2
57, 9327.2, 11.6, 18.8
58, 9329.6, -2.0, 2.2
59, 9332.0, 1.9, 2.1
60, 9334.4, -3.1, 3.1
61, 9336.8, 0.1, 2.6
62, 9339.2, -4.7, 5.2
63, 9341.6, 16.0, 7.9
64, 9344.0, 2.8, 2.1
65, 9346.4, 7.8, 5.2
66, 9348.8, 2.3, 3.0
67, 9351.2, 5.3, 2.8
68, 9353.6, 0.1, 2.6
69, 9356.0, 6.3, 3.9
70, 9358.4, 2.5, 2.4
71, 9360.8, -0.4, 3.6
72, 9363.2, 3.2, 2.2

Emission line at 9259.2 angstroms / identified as Hbeta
